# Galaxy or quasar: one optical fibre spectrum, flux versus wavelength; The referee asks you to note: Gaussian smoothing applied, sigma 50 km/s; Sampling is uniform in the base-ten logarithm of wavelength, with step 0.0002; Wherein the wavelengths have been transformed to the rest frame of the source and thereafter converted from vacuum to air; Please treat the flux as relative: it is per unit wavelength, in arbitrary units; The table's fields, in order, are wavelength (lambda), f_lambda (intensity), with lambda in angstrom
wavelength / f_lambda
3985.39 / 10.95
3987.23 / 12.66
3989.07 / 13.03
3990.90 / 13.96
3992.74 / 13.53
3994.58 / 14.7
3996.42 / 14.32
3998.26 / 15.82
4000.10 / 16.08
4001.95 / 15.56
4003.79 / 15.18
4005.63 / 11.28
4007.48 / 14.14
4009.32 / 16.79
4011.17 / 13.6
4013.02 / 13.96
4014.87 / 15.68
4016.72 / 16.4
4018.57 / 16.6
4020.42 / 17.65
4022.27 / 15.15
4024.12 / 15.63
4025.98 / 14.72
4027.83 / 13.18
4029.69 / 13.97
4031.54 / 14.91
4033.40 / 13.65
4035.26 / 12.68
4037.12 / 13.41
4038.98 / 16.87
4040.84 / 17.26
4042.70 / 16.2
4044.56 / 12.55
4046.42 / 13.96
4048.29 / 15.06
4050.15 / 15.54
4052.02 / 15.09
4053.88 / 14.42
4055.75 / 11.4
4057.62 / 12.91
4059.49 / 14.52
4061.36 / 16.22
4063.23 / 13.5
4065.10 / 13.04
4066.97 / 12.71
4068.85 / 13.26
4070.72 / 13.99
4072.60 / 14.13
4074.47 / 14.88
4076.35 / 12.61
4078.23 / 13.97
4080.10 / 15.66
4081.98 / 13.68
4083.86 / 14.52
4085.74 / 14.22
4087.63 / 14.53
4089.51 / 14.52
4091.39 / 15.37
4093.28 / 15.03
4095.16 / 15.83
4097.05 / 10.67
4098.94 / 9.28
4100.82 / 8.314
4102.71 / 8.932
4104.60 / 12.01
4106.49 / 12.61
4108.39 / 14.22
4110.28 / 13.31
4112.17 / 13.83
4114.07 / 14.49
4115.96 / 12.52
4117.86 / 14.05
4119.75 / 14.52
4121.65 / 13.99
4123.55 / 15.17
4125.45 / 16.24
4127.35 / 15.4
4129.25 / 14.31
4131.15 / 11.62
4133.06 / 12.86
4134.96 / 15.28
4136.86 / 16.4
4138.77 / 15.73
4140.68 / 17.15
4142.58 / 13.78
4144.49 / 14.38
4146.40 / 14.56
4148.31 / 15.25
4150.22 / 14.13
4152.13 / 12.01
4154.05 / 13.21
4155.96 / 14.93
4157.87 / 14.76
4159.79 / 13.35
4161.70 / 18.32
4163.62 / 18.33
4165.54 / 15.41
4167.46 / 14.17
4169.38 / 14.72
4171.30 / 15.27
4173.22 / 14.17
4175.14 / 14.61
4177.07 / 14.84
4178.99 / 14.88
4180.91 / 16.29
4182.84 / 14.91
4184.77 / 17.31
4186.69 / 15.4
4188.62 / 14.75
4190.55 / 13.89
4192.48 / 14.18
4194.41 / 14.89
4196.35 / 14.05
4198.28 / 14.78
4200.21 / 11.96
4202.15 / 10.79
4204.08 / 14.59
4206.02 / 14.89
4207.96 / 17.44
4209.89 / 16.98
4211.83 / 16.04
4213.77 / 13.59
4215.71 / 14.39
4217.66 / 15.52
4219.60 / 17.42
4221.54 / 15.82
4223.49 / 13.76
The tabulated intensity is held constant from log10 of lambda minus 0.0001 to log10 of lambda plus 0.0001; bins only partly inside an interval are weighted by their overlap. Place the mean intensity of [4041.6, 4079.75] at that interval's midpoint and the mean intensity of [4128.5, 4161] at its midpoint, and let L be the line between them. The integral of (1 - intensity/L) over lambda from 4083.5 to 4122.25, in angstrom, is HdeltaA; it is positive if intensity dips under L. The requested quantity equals 2.9 angstrom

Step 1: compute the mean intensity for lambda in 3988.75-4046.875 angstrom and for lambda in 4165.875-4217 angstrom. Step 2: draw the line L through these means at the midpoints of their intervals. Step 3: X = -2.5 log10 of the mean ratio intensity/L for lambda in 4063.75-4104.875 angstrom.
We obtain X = 0.12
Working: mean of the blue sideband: 14.8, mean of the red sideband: 14.8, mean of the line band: 13.3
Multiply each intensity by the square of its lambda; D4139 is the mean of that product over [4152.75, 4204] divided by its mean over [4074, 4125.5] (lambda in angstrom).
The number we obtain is 1.14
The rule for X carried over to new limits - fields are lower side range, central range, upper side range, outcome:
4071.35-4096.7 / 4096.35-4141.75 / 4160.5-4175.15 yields 0.11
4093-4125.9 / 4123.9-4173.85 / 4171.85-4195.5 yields -0.06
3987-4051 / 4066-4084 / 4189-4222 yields 0.06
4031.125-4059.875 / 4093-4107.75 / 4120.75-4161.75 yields 0.25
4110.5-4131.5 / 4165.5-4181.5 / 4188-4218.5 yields -0.03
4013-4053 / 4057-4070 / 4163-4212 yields 0.09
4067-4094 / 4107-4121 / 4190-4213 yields 0.04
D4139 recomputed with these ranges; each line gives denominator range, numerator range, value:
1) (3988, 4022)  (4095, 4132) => 0.92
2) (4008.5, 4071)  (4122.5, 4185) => 1.08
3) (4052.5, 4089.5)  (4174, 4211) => 1.13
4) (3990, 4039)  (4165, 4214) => 1.09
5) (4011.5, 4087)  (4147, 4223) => 1.10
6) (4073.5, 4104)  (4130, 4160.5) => 1.11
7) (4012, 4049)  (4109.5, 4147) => 1.02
